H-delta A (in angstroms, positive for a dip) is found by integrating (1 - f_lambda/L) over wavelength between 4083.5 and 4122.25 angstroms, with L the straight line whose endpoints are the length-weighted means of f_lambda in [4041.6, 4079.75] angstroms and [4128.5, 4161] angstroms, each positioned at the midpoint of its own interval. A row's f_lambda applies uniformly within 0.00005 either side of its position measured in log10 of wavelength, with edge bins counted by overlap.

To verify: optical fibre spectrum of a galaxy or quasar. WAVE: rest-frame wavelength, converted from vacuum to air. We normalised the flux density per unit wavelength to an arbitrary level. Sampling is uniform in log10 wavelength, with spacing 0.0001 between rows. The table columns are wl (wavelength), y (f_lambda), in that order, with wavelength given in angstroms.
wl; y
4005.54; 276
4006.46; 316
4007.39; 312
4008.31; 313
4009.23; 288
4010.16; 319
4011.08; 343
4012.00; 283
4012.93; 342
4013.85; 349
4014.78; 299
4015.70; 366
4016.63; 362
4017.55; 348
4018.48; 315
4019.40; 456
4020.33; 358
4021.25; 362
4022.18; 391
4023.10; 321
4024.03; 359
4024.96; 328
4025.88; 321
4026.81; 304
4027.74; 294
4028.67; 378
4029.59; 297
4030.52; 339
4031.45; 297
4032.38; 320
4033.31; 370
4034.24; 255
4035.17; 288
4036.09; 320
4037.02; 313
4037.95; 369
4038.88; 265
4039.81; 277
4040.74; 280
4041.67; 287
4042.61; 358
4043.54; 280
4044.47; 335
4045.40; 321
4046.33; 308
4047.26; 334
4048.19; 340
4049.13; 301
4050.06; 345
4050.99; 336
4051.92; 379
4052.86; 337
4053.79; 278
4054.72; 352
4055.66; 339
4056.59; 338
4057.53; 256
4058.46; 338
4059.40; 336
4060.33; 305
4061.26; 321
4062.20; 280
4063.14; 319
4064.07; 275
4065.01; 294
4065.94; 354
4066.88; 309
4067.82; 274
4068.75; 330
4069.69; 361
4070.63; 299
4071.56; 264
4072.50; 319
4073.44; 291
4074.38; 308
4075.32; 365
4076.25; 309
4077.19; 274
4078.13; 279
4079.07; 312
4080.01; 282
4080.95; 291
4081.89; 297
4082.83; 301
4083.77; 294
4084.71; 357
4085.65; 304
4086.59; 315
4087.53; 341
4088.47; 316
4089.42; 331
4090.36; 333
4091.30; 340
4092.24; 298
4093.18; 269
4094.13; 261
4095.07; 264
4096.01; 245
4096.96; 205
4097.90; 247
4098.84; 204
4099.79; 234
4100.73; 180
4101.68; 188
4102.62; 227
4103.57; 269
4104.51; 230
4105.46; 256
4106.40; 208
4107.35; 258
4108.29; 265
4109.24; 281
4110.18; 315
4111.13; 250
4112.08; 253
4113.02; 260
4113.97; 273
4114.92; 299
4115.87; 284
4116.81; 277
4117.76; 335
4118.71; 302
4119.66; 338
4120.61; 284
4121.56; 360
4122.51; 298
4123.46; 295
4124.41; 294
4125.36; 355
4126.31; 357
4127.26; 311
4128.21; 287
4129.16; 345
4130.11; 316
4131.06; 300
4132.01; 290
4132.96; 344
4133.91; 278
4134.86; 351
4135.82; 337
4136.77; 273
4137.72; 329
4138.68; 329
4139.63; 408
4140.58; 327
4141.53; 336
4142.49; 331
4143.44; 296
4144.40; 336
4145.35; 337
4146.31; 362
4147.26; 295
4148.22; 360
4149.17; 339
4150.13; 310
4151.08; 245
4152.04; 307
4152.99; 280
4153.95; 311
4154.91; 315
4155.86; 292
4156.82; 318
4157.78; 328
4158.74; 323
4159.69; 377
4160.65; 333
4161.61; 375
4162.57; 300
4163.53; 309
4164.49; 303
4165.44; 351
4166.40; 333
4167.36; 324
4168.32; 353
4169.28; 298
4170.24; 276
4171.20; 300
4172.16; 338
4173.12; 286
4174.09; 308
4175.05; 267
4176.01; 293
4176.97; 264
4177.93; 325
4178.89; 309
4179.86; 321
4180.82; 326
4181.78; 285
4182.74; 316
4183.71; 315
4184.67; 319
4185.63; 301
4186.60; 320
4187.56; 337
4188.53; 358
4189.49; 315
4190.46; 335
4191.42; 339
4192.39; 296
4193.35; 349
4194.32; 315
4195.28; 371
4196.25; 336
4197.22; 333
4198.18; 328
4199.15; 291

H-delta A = 5.1 angstroms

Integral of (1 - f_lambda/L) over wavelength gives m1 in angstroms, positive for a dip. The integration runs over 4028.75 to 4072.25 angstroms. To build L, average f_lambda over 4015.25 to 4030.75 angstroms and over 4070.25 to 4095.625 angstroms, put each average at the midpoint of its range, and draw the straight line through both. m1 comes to 1.6 angstroms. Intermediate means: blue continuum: 347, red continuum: 304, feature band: 315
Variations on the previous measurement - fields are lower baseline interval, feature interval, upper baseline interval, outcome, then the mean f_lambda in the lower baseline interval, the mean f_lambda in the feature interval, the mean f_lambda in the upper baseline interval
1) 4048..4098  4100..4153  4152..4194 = 2.30 angstroms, 308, 299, 317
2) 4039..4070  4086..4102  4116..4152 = 2.44 angstroms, 317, 270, 320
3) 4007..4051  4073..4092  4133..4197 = 0.69 angstroms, 326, 312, 320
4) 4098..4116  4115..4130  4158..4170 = -2.42 angstroms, 248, 314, 331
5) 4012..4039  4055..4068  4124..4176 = 0.73 angstroms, 334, 311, 320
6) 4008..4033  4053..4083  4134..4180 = 1.96 angstroms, 336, 308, 319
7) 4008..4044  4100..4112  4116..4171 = 2.91 angstroms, 326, 244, 320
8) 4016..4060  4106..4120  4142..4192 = 1.82 angstroms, 327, 280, 317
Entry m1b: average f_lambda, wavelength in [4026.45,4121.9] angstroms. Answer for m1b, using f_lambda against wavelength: 298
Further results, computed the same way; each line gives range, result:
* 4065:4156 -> 298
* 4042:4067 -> 321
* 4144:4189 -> 317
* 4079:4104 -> 277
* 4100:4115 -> 249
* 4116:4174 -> 320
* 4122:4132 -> 315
